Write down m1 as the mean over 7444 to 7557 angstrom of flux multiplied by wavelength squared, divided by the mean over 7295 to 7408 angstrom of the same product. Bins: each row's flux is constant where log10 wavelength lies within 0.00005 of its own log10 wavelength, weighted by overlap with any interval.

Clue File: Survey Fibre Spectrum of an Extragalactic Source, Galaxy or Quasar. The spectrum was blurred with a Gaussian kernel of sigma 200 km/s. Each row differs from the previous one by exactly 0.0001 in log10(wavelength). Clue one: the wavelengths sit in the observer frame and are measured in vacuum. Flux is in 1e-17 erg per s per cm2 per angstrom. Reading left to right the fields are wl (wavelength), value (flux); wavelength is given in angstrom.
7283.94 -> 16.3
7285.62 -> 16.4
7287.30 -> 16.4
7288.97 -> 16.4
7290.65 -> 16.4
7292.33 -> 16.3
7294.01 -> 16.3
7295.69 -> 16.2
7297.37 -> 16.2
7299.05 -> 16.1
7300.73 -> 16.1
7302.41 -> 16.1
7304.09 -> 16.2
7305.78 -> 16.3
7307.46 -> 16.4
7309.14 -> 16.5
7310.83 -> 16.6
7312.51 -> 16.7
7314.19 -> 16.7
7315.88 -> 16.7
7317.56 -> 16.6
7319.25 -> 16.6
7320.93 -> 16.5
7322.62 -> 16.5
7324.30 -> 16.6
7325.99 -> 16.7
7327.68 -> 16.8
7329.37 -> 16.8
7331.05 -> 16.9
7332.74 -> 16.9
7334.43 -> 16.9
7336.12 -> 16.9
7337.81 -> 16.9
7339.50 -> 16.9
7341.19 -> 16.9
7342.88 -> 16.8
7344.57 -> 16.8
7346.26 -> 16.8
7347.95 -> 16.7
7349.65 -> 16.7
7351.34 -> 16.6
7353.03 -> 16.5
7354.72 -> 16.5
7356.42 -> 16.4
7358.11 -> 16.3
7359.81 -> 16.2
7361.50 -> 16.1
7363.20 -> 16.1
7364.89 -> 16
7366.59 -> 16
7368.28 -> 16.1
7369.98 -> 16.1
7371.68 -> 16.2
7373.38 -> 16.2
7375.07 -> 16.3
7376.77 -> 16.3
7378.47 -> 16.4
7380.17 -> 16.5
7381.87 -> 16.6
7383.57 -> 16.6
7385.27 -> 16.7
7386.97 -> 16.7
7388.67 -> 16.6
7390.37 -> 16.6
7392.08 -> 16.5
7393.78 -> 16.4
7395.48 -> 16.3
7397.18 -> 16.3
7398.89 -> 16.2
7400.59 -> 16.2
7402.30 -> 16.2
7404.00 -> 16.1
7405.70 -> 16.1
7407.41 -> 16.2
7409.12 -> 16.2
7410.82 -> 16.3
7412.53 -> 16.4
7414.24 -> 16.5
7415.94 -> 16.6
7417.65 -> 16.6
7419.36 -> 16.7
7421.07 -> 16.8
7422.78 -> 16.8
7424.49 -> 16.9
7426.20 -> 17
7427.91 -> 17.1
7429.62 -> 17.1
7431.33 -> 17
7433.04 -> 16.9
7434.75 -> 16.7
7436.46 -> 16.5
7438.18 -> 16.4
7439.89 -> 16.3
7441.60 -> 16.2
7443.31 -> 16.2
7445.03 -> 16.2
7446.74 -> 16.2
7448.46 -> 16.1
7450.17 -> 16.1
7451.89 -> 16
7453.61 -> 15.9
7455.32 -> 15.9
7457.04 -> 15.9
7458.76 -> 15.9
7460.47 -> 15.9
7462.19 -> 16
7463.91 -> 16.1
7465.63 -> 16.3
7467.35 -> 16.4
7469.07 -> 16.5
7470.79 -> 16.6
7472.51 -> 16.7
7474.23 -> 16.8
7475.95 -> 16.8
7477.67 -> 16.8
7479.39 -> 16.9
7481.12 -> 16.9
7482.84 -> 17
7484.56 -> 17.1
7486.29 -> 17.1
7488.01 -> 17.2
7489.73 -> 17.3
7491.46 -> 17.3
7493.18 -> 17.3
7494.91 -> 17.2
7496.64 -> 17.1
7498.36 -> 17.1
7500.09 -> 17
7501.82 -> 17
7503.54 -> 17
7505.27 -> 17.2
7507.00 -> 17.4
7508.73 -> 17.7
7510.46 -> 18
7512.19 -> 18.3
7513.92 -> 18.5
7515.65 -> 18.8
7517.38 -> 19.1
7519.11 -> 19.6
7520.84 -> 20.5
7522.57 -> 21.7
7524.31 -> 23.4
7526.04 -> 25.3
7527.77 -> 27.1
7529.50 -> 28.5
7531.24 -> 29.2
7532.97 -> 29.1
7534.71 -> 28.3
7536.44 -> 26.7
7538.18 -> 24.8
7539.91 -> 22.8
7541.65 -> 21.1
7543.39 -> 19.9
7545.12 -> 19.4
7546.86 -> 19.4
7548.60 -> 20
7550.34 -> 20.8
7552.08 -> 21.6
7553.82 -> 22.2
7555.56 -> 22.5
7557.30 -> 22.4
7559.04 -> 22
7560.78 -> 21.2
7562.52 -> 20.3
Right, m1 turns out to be 1.21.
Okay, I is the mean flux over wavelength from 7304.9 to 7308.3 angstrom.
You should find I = 16.3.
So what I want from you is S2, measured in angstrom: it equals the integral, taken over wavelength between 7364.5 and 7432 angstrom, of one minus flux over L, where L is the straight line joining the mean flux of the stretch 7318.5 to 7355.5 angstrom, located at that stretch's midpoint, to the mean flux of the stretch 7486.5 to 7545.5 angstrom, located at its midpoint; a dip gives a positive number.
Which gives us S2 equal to 6.05 angstrom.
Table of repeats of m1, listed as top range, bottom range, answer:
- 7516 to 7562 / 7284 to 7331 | 1.48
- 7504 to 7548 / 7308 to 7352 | 1.39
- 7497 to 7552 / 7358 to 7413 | 1.36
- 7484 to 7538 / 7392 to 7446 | 1.27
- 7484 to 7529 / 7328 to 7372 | 1.19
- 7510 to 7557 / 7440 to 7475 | 1.42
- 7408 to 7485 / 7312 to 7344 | 1.02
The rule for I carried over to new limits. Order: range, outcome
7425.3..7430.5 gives 17.1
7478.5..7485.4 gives 17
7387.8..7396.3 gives 16.5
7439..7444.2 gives 16.2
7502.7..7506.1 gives 17.1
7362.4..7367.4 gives 16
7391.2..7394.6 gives 16.4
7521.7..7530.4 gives 25.2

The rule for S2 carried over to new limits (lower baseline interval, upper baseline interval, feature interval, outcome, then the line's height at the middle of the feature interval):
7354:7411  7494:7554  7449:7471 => 3.3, 18.9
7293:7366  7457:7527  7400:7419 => 0.9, 17.1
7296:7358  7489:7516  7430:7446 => 0.6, 17.2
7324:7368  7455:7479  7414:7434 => -0.5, 16.4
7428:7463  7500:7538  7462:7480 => 1.6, 18.2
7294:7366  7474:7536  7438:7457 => 2.6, 18.6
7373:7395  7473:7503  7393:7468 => 1.7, 16.7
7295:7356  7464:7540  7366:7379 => 0.9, 17.4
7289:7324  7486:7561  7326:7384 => 2.8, 17.4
